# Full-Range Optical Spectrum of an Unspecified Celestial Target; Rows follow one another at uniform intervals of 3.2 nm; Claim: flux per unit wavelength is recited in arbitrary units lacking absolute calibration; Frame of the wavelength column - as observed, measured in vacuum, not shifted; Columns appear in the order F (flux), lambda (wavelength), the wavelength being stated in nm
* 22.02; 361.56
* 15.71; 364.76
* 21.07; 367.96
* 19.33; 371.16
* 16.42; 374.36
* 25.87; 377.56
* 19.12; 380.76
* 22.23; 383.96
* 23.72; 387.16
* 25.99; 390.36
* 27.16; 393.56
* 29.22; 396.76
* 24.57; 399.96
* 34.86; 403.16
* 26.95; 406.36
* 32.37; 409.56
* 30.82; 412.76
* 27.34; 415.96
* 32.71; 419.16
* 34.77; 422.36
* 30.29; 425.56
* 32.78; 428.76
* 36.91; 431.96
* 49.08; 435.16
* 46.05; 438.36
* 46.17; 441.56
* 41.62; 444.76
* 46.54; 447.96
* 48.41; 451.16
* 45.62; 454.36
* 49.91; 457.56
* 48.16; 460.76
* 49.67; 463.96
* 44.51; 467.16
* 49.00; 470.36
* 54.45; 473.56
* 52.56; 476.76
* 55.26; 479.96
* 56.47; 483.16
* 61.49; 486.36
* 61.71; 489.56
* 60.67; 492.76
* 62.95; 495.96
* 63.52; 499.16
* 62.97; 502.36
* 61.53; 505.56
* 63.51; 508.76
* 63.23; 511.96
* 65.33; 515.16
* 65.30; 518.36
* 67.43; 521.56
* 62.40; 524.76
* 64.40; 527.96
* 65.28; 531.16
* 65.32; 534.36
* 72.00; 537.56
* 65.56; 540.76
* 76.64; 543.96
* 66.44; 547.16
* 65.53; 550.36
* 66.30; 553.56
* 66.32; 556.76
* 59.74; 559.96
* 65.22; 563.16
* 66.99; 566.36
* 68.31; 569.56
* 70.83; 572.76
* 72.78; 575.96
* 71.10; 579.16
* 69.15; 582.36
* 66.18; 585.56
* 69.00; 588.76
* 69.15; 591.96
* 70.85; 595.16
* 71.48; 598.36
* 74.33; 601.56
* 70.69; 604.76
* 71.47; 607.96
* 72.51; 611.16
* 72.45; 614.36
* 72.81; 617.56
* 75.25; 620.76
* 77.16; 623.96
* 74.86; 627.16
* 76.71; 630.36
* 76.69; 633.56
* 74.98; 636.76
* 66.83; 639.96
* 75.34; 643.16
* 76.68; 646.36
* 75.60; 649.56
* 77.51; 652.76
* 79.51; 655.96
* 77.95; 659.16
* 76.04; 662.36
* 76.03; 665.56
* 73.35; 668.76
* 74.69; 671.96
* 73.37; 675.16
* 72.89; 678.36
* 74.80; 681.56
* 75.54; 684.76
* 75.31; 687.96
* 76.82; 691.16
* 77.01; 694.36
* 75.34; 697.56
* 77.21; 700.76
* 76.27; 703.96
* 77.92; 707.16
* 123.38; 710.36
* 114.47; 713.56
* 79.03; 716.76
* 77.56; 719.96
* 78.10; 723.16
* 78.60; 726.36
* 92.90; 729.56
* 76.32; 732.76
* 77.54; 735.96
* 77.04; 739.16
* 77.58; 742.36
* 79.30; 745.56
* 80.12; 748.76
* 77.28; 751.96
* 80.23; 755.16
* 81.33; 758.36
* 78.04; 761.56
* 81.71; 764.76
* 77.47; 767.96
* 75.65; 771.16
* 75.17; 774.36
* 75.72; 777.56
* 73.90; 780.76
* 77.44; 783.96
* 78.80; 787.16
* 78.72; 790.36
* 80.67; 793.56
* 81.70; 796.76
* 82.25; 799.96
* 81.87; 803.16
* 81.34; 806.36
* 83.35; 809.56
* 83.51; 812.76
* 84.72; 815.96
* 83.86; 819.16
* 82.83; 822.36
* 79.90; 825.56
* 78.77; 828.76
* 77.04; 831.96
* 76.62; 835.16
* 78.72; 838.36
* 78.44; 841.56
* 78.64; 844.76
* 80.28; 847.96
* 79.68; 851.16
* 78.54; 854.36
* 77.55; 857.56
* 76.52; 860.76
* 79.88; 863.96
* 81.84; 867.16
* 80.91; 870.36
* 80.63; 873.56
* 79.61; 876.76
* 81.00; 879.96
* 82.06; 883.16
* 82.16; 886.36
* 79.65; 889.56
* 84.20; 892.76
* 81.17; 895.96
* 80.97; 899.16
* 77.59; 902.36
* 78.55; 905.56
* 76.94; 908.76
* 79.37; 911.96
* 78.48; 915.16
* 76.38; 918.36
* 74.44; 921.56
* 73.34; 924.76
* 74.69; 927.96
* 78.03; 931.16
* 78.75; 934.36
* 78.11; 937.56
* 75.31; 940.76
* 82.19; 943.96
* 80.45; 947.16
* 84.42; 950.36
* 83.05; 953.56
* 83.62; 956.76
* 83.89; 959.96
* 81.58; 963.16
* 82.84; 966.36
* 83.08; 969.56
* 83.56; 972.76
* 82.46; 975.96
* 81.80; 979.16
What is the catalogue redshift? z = 0.08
